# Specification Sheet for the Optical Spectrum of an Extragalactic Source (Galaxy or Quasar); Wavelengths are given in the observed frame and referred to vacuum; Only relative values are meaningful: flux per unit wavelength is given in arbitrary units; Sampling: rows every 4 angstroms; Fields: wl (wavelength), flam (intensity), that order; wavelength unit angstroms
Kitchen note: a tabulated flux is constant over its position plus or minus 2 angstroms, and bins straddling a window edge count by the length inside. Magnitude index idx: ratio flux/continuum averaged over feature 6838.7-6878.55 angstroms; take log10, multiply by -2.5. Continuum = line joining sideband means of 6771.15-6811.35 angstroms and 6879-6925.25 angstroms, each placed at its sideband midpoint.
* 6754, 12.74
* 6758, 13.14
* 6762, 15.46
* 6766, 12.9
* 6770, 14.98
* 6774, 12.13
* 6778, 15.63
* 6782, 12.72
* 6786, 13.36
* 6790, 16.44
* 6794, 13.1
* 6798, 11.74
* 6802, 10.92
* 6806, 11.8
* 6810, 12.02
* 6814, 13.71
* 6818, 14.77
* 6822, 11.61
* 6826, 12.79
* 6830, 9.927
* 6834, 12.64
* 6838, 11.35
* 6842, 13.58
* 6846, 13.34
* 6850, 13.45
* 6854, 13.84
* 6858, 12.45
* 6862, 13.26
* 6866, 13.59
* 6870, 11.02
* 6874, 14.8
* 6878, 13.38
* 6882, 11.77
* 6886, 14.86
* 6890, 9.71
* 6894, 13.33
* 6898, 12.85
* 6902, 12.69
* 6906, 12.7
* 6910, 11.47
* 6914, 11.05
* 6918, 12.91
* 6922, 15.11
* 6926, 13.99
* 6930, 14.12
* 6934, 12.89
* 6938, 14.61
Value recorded -0.03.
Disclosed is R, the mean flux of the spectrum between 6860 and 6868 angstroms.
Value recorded 13.4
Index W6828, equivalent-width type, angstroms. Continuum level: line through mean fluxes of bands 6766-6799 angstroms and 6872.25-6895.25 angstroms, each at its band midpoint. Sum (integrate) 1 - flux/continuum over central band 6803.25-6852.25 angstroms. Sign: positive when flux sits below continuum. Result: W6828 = 3.1 angstroms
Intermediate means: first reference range 13.8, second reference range 12.9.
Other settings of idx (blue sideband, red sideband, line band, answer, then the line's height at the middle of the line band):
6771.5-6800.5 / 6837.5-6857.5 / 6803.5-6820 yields 0.03 mag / 13.4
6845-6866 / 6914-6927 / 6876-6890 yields 0.05 mag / 13.4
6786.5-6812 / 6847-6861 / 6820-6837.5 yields 0.11 mag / 13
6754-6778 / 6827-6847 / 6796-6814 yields 0.09 mag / 12.9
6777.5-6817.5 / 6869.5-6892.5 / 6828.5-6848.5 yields 0.06 mag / 12.9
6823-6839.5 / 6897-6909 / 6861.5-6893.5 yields -0.04 mag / 12.3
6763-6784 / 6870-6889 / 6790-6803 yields 0.08 mag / 13.6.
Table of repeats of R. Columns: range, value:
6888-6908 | 12.3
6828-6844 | 11.9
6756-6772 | 14.1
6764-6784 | 13.7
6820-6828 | 12.2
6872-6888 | 13.7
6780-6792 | 14.2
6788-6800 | 13.8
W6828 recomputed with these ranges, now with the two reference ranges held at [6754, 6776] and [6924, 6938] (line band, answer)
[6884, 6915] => 3.1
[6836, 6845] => 0.8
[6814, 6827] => 0.5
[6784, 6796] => -0.6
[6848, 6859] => 0.3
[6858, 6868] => 0.4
